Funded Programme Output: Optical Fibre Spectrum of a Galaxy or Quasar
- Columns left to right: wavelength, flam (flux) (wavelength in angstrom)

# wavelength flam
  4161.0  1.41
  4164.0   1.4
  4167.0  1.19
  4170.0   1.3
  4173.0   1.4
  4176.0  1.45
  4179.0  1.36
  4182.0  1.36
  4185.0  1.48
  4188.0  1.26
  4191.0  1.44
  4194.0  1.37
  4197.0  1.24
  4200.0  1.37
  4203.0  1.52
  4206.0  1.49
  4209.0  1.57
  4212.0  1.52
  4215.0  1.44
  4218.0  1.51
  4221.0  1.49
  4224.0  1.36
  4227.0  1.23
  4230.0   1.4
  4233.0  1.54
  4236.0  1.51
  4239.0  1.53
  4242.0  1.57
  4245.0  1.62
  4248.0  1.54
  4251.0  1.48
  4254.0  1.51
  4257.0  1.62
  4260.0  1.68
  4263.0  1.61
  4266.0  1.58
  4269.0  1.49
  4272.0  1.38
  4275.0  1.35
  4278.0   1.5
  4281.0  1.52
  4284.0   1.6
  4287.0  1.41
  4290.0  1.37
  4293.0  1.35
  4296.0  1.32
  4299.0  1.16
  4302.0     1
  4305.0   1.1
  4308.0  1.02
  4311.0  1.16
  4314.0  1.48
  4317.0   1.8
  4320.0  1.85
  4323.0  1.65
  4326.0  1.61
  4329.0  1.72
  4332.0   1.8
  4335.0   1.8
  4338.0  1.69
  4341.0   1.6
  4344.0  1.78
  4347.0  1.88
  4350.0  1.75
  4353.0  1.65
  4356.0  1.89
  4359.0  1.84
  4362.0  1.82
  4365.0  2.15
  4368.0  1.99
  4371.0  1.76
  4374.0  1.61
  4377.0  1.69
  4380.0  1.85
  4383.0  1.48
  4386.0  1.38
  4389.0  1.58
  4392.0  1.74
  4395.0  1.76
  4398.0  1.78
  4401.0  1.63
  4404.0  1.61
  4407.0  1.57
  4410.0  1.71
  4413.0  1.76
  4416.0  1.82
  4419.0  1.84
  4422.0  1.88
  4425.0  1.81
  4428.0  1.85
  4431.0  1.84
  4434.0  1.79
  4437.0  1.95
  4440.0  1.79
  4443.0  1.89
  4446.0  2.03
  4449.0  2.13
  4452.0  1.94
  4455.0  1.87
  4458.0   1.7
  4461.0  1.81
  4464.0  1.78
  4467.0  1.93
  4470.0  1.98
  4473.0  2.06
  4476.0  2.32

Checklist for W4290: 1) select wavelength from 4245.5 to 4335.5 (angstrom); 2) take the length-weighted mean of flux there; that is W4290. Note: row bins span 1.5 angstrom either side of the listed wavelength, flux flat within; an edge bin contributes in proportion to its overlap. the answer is 1.48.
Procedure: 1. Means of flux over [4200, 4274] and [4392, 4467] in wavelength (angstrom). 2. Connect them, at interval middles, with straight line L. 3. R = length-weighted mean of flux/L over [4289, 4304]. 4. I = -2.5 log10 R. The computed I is 0.28 mag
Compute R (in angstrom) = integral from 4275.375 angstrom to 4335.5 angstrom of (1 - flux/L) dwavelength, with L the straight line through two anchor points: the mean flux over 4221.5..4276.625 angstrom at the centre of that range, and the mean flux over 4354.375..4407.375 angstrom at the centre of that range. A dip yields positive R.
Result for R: 5.6 angstrom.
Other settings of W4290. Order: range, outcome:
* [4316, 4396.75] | 1.74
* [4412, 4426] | 1.82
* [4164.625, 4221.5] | 1.41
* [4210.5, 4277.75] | 1.5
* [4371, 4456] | 1.77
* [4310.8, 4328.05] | 1.63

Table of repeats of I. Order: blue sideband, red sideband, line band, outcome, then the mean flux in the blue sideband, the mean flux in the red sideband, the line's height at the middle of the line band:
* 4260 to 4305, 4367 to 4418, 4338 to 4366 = -0.14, 1.4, 1.69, 1.58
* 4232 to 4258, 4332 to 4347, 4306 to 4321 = 0.18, 1.55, 1.74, 1.69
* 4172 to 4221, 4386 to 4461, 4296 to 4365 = 0.03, 1.43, 1.79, 1.64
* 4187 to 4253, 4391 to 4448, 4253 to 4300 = 0.06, 1.46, 1.8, 1.55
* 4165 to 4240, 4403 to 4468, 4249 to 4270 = -0.04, 1.41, 1.83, 1.52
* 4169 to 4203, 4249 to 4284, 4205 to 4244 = -0.02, 1.37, 1.52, 1.45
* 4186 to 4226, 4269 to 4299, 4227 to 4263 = -0.08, 1.43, 1.41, 1.42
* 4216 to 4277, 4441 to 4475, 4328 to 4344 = -0.03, 1.5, 1.92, 1.68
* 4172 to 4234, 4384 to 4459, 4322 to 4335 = -0.05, 1.42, 1.78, 1.63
